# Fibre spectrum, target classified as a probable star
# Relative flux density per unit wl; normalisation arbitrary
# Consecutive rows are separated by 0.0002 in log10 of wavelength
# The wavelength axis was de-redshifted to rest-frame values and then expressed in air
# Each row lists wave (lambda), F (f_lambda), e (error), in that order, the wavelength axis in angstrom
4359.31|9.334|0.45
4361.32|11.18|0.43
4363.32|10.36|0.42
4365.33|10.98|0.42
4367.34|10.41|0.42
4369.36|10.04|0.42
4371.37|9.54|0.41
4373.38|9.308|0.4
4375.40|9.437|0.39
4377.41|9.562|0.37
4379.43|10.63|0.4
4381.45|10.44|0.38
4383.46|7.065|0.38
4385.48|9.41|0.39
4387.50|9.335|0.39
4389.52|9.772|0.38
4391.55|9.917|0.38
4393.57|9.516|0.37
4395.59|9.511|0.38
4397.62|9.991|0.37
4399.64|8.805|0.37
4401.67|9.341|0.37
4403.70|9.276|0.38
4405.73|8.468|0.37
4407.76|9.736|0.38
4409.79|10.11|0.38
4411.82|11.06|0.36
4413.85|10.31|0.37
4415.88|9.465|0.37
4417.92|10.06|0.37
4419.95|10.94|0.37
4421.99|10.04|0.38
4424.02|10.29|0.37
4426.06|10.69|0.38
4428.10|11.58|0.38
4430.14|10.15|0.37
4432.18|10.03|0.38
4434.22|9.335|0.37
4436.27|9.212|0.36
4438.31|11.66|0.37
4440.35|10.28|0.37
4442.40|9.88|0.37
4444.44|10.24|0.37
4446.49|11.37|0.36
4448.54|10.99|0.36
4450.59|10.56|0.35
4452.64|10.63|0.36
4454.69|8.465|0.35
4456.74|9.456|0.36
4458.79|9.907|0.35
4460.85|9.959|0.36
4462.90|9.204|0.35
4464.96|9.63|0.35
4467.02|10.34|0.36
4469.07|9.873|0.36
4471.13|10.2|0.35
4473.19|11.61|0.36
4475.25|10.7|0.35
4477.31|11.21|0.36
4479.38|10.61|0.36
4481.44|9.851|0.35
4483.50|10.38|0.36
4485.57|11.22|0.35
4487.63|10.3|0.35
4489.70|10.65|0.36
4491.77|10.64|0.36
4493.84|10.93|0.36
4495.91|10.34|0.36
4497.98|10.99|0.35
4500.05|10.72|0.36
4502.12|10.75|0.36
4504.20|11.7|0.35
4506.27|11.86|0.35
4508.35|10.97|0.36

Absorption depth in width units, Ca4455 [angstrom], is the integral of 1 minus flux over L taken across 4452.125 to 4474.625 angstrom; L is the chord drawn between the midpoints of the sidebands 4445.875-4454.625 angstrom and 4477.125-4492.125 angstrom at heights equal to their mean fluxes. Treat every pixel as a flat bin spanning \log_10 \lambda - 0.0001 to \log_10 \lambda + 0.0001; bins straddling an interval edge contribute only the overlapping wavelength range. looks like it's 1.4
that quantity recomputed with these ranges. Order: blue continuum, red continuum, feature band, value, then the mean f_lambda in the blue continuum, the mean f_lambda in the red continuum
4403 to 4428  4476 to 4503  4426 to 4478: 0.59 angstrom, 10.1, 10.7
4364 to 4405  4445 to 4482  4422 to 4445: -0.65 angstrom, 9.61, 10.3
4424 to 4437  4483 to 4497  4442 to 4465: 0.71 angstrom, 10.2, 10.6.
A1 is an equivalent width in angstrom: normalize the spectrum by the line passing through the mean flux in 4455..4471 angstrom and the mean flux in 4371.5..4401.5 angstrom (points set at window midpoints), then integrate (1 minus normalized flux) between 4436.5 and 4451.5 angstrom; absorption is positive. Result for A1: -1.49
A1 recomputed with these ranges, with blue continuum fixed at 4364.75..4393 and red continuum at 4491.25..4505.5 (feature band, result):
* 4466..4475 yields 0.1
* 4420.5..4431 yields -0.4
